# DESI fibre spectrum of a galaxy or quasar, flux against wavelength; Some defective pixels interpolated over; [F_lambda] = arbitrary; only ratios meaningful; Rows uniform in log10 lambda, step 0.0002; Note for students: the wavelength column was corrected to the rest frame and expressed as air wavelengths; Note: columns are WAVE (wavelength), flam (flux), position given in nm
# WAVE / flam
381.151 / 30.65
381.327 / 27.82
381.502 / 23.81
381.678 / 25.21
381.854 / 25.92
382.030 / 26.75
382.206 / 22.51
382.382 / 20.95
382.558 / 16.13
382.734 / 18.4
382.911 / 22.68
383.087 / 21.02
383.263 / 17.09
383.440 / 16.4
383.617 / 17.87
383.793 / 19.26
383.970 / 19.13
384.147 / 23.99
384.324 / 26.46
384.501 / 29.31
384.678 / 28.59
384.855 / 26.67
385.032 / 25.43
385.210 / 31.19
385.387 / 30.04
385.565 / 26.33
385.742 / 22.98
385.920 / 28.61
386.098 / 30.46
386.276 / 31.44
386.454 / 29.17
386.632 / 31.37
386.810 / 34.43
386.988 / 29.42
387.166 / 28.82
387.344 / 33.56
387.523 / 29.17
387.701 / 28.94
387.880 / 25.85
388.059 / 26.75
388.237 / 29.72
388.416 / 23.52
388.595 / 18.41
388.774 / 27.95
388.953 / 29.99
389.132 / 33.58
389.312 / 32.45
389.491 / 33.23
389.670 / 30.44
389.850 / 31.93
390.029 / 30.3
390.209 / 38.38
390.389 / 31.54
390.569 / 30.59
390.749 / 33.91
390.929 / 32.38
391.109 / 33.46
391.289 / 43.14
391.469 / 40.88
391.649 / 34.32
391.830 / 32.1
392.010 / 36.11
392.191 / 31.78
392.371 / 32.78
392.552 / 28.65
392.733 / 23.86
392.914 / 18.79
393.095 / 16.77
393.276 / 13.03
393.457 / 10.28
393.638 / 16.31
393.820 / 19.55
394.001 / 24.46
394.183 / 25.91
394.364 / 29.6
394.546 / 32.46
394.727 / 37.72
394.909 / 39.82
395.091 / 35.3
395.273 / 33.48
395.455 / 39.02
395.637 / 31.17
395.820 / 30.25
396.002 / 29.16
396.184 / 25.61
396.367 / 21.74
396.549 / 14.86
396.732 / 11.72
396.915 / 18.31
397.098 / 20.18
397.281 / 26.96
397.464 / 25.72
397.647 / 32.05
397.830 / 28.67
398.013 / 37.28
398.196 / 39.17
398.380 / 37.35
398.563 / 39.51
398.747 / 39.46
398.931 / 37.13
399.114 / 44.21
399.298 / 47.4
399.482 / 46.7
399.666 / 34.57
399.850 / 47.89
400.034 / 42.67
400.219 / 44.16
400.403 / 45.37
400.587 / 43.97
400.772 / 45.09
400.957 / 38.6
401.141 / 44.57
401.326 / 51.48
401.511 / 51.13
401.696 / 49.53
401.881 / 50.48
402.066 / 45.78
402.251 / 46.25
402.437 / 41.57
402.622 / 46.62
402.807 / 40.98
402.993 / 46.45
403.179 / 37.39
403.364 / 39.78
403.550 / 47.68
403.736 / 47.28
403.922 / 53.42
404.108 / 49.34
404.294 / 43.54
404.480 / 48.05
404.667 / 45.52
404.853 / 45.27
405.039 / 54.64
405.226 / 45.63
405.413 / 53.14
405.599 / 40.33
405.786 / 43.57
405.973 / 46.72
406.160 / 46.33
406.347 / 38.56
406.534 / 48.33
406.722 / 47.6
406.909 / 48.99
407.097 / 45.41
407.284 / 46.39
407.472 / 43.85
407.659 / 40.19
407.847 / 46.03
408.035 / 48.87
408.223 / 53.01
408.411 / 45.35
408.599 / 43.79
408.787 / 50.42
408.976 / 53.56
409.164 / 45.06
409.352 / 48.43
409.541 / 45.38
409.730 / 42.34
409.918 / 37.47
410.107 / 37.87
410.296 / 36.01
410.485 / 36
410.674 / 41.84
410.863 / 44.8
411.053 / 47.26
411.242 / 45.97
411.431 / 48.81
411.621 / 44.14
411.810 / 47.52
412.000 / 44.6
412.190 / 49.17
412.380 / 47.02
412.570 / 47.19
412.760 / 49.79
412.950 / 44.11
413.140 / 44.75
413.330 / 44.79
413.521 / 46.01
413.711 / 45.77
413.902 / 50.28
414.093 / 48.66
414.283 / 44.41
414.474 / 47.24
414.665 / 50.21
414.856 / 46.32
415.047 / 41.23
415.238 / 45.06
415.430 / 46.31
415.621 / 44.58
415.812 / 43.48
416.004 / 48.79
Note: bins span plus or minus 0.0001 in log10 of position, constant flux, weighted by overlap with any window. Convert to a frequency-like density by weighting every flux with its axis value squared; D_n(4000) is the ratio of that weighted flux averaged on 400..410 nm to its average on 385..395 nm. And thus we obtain 1.70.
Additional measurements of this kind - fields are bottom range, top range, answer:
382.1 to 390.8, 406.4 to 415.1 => 1.90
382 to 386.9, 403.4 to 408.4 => 2.10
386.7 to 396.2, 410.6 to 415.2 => 1.74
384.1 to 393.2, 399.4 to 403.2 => 1.61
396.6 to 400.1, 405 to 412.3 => 1.39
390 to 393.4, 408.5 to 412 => 1.60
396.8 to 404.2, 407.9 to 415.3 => 1.17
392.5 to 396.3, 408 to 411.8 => 1.81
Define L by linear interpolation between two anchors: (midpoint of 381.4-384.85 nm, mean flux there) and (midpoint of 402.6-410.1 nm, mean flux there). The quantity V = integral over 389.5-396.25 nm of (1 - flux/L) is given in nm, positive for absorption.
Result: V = 0.44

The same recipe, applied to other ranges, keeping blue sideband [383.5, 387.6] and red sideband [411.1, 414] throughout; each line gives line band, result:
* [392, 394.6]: 0.743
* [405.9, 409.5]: -0.286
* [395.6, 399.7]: 0.567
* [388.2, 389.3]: 0.086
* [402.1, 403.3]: -0.109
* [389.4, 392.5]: -0.255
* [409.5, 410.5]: 0.128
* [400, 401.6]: -0.291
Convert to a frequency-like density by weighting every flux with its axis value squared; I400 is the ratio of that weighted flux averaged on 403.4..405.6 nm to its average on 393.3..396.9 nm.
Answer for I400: 1.91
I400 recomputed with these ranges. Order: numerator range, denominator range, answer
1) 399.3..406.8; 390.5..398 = 1.71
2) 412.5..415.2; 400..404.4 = 1.08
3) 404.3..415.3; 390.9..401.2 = 1.52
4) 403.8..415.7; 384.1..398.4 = 1.75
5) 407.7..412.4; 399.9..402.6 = 1.03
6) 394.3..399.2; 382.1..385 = 1.53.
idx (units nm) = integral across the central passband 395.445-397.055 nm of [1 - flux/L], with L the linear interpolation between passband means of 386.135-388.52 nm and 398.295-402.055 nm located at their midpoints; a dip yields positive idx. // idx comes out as 0.64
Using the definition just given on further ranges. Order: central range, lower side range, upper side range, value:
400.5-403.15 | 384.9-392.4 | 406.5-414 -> -0.390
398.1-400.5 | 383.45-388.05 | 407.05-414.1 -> -0.305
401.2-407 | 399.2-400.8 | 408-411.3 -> -0.283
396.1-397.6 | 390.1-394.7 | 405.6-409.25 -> 0.571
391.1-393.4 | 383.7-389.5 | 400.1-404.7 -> 0.329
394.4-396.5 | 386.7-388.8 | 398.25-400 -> 0.294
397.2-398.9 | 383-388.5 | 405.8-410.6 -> 0.114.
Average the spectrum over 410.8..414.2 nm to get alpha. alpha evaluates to 46.7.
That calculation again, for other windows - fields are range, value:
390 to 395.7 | 29.9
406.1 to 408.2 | 45.7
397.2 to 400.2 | 38.1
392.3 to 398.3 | 26.4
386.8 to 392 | 31.4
